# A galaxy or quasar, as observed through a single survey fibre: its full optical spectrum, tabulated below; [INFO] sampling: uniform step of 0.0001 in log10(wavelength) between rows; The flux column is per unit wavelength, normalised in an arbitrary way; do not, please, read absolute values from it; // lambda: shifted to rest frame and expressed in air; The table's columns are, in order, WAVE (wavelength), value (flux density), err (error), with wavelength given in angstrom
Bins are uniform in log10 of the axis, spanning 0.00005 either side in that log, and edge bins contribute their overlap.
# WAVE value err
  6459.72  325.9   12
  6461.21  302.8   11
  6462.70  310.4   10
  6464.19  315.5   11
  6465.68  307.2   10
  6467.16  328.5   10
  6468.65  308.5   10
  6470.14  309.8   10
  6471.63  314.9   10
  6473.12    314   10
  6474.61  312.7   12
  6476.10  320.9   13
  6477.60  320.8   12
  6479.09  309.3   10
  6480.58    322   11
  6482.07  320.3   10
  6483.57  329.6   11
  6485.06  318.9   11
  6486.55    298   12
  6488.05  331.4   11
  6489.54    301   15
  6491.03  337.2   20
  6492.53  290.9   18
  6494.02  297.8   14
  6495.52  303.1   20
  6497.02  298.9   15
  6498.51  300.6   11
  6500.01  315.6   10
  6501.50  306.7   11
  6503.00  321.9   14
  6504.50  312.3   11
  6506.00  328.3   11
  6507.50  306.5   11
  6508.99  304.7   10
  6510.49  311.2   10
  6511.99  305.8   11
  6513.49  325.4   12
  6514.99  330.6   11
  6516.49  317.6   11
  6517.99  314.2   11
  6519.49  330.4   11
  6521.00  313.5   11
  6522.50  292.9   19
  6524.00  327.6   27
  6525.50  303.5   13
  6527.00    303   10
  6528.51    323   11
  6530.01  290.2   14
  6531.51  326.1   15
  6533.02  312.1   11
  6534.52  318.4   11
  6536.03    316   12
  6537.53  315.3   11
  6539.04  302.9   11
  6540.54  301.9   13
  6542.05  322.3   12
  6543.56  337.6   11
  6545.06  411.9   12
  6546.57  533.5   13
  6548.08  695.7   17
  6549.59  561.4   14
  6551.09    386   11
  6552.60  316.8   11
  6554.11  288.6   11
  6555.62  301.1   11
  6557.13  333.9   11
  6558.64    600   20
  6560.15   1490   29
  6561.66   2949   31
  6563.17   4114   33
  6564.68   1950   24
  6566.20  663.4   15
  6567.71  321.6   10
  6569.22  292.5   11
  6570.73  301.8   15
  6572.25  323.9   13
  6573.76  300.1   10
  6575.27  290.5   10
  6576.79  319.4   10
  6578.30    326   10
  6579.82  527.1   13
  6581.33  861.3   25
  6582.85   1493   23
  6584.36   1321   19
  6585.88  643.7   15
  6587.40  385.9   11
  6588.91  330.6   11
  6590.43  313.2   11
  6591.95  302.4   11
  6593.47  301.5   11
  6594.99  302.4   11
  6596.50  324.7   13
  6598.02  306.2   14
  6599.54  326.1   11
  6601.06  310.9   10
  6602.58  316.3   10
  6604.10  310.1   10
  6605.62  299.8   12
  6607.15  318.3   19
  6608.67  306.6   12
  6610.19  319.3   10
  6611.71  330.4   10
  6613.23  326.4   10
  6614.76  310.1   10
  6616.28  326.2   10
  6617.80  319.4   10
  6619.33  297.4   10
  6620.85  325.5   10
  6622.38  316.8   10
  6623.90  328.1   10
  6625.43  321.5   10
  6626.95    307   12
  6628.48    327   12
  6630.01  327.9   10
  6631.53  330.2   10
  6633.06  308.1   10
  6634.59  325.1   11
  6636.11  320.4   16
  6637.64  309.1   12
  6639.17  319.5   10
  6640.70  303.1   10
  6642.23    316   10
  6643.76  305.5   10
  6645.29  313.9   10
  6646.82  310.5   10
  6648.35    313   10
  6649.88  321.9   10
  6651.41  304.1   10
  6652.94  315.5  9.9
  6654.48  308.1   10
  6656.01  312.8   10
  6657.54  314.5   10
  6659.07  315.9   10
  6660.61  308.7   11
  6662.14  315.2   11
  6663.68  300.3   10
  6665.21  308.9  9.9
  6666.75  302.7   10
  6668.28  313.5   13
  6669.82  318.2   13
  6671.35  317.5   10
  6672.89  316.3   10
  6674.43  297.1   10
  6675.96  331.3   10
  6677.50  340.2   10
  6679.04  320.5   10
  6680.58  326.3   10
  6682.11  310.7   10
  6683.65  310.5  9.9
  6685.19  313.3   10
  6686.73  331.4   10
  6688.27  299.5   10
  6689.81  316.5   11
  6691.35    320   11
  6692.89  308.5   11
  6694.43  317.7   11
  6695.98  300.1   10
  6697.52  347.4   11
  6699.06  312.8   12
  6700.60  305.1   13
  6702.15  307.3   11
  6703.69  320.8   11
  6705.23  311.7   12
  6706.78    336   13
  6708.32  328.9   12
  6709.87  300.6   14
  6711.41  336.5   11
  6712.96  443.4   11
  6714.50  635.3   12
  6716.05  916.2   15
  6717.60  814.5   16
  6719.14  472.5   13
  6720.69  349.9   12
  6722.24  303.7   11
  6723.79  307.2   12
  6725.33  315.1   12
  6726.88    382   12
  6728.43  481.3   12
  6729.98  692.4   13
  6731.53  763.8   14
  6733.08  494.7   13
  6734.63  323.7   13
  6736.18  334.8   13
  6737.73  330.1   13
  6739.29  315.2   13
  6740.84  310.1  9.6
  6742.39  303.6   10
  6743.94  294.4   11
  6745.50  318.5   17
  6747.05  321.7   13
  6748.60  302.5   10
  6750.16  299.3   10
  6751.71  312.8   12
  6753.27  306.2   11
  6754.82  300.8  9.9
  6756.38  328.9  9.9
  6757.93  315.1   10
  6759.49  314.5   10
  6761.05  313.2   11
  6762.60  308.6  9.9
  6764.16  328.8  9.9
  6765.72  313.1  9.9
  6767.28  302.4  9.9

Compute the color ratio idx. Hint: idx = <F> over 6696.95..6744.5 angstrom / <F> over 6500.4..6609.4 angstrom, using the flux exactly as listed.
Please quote 0.81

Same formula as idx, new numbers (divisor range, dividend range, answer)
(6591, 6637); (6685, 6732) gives 1.28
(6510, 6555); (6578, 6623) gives 1.23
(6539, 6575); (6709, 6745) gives 0.58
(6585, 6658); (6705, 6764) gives 1.21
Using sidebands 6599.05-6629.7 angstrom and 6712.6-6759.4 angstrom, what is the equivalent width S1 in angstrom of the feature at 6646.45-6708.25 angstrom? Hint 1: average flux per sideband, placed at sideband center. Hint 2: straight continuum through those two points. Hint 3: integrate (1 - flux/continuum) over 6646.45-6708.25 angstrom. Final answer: 8.5 angstrom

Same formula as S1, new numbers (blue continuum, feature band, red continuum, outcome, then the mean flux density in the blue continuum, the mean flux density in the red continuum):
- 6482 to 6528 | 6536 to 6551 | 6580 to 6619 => -2.0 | 313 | 440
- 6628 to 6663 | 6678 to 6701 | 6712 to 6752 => 3.5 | 315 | 429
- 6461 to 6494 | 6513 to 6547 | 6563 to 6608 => 8.6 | 315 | 570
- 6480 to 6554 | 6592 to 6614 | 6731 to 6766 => 1.4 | 334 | 339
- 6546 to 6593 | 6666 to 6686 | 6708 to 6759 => 8.1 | 767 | 405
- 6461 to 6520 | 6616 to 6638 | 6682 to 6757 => 2.0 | 314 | 376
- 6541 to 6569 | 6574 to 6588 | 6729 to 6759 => 2.6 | 903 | 367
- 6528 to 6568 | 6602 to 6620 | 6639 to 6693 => 6.8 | 726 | 314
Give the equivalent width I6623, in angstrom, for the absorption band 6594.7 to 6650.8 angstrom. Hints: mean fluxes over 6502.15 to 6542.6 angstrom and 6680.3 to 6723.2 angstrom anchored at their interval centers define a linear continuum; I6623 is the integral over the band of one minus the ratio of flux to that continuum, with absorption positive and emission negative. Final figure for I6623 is 5.42 angstrom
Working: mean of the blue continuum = 314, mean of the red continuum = 379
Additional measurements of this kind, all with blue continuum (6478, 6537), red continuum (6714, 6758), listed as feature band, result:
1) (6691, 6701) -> 2.0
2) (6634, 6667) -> 5.5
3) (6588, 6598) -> 1.1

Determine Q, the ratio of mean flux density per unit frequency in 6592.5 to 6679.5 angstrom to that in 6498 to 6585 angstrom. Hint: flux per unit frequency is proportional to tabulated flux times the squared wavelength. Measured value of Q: 0.59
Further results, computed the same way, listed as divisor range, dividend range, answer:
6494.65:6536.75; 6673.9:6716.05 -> 1.17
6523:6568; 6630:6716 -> 0.50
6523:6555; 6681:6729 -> 1.10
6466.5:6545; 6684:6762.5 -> 1.27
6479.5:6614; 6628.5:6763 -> 0.77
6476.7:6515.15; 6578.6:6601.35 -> 1.76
